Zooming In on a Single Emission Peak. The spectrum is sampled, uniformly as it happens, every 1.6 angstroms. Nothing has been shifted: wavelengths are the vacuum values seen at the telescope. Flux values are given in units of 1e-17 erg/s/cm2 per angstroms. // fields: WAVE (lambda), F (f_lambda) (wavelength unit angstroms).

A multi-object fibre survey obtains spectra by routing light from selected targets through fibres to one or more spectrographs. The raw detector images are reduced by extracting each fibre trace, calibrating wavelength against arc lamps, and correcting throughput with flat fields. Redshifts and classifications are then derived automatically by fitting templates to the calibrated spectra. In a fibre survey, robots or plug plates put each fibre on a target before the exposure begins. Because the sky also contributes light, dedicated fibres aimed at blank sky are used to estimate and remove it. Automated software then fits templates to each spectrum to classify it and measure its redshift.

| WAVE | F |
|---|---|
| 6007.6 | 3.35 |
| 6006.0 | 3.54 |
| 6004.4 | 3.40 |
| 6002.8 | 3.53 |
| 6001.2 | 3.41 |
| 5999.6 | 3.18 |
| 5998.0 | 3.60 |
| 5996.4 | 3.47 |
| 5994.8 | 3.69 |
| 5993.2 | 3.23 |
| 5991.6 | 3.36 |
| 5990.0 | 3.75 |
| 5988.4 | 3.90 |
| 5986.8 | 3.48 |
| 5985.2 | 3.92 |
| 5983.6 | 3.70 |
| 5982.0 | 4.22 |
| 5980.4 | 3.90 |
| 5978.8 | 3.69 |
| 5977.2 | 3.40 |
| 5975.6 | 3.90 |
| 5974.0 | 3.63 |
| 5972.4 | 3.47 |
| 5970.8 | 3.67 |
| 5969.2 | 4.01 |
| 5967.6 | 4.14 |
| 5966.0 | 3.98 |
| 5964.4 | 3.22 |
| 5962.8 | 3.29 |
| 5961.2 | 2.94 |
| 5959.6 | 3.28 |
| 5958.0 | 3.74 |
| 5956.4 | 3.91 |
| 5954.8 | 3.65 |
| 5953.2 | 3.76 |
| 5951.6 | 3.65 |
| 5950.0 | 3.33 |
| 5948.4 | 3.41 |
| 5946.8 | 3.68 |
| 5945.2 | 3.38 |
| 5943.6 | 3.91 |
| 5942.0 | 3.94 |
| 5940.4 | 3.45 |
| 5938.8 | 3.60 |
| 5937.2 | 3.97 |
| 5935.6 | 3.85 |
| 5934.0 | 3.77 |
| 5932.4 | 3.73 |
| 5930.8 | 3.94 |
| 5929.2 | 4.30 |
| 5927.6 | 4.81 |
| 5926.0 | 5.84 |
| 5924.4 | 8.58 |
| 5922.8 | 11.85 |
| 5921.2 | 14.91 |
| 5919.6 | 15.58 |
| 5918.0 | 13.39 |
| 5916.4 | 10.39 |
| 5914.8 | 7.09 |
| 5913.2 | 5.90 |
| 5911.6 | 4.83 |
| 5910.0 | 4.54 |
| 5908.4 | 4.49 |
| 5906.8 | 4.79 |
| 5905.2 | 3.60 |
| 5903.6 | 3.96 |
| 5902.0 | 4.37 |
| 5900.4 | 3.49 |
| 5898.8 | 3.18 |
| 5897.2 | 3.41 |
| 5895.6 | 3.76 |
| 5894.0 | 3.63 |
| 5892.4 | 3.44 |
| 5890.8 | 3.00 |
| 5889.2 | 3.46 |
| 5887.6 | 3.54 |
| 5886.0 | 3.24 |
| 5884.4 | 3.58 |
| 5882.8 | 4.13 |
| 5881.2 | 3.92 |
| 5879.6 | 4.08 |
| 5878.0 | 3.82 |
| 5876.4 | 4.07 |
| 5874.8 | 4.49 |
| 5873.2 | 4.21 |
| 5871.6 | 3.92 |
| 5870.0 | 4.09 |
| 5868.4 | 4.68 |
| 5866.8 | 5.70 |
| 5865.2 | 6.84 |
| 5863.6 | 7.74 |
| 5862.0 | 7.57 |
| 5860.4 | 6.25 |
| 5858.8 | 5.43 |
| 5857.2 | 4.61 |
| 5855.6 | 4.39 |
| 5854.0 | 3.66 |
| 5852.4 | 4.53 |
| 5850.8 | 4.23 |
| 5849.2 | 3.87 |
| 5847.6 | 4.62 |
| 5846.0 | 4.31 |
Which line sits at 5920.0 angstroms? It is [O III]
